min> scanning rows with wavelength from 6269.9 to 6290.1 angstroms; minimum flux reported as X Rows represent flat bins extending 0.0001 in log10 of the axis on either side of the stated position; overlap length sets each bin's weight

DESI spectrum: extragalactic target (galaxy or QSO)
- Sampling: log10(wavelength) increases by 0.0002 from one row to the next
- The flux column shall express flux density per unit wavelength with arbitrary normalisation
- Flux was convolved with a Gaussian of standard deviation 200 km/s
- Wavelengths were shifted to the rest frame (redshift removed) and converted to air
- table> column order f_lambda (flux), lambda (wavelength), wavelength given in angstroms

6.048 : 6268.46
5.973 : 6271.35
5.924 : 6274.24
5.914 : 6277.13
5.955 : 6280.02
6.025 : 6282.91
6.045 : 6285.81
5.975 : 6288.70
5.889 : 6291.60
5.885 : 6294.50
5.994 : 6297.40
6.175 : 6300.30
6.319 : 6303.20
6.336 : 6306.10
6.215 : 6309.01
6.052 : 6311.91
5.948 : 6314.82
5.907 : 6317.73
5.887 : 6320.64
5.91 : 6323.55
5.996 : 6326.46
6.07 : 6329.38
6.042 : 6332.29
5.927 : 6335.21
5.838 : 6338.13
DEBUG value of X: 5.914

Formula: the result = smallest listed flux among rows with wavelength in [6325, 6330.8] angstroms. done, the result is 5.996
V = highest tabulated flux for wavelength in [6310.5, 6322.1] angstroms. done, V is 6.052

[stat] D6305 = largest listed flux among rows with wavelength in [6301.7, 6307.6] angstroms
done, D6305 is 6.336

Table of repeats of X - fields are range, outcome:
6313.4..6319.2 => 5.907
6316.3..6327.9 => 5.887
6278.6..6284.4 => 5.955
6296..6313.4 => 5.994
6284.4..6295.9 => 5.885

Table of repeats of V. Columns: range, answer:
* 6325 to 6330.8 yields 6.07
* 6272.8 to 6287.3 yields 6.045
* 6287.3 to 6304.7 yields 6.319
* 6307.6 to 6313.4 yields 6.215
